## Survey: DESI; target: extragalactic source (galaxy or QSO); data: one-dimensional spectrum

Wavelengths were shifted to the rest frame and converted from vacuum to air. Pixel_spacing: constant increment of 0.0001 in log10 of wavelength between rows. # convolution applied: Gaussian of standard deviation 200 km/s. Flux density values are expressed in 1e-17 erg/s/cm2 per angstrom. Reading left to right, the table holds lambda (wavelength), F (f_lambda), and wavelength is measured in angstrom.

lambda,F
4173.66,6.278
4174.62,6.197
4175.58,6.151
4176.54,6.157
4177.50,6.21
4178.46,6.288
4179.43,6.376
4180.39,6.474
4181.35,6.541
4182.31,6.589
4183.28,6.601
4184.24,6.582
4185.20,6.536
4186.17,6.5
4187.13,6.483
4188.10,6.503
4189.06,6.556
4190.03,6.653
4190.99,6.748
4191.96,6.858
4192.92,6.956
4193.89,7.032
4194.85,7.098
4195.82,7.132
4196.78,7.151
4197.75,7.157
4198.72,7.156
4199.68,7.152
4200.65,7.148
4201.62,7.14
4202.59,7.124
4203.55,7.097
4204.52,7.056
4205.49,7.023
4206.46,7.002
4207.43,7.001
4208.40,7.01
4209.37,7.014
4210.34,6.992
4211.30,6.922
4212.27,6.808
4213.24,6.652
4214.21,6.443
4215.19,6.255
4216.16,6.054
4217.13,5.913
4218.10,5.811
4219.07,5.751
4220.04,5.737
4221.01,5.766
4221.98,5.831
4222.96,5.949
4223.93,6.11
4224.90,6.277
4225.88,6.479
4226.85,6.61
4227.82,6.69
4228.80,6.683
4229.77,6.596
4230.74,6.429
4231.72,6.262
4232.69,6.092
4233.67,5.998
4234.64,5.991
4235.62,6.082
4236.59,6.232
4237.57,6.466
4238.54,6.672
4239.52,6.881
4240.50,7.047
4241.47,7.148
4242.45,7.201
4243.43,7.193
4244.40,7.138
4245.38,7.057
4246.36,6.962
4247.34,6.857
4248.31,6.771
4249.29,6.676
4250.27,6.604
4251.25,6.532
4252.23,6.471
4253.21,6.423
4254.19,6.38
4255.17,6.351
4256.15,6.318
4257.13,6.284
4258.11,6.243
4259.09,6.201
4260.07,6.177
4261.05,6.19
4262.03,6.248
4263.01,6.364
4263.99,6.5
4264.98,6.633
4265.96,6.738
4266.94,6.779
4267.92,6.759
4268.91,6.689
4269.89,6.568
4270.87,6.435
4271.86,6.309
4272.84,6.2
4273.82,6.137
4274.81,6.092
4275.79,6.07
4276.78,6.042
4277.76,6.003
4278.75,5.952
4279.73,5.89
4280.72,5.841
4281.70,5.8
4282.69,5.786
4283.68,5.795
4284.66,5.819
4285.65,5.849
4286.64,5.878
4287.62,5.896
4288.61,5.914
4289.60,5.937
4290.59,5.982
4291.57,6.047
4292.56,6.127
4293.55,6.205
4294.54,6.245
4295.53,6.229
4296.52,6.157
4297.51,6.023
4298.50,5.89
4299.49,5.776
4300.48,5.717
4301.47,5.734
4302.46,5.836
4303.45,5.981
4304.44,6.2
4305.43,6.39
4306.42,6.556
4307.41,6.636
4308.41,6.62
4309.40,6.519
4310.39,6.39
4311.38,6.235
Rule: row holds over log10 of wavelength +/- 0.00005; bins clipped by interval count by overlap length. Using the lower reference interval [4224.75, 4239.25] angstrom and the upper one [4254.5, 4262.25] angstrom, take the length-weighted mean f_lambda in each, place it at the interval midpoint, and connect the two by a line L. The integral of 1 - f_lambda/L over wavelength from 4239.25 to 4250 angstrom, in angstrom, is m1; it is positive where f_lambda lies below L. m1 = -1.13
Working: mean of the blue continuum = 6.38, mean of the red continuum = 6.26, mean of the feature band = 6.99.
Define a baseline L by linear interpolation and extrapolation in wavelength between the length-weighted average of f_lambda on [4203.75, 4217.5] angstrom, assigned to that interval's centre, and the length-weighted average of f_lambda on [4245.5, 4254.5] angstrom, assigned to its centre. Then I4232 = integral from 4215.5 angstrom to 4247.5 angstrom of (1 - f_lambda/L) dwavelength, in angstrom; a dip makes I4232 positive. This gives 1.29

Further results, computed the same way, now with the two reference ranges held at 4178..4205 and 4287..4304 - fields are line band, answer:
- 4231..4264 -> -0.9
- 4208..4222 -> 0.6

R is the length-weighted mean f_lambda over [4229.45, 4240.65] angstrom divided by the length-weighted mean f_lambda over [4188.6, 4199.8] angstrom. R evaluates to 0.91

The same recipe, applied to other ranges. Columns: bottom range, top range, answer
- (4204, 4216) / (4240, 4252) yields 1.01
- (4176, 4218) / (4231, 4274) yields 0.97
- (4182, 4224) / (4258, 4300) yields 0.92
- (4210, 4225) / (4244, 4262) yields 1.05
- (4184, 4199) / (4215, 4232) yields 0.91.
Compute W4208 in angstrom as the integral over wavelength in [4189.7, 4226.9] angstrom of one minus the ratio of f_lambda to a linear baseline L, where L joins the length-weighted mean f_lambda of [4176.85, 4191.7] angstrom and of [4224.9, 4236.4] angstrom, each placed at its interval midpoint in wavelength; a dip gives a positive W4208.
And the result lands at -1.4 angstrom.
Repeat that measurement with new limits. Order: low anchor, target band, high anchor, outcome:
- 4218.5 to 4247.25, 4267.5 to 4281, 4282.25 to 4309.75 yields 0.0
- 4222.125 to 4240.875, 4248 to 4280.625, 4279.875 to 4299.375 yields -1.1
